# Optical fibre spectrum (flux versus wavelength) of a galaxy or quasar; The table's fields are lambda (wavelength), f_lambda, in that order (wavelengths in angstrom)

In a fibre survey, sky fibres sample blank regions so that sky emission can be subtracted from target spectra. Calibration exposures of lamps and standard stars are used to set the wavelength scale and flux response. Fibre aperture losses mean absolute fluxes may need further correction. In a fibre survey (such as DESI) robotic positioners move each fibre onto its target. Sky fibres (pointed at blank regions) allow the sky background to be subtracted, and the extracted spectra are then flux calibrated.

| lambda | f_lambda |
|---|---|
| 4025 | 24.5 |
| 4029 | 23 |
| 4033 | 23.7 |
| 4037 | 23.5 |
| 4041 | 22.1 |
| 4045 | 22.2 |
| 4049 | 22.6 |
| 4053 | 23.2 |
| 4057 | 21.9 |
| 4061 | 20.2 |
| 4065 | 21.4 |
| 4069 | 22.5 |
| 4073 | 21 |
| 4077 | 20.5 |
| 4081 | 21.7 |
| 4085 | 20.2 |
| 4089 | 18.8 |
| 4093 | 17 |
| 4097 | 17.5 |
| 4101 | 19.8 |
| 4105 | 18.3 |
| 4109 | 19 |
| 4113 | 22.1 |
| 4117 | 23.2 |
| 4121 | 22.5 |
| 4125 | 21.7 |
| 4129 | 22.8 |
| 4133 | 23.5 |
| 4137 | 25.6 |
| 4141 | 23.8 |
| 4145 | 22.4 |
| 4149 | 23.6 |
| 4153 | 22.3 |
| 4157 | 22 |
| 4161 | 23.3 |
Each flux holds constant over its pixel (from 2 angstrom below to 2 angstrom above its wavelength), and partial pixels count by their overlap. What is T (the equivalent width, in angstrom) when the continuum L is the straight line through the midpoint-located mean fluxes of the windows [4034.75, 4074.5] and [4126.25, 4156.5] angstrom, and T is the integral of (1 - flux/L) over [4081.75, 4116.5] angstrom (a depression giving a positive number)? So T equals 5.1 angstrom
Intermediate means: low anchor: 22.1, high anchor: 23.3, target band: 19.4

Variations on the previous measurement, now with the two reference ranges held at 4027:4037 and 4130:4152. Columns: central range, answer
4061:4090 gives 3.2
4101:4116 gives 2.3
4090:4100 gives 2.5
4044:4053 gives 0.3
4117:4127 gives 0.5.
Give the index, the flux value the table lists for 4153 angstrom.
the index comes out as 22.3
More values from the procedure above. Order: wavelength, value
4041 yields 22.1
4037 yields 23.5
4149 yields 23.6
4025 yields 24.5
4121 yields 22.5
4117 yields 23.2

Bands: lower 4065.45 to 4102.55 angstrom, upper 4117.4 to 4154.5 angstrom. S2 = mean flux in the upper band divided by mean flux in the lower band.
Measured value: 1.16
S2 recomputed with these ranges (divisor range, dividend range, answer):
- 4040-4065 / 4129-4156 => 1.07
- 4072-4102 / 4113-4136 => 1.17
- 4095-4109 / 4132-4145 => 1.29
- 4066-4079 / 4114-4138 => 1.08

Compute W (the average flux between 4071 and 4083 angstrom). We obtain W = 21.1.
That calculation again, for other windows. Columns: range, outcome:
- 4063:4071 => 21.9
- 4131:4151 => 23.8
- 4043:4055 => 22.7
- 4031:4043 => 23.1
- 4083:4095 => 18.7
